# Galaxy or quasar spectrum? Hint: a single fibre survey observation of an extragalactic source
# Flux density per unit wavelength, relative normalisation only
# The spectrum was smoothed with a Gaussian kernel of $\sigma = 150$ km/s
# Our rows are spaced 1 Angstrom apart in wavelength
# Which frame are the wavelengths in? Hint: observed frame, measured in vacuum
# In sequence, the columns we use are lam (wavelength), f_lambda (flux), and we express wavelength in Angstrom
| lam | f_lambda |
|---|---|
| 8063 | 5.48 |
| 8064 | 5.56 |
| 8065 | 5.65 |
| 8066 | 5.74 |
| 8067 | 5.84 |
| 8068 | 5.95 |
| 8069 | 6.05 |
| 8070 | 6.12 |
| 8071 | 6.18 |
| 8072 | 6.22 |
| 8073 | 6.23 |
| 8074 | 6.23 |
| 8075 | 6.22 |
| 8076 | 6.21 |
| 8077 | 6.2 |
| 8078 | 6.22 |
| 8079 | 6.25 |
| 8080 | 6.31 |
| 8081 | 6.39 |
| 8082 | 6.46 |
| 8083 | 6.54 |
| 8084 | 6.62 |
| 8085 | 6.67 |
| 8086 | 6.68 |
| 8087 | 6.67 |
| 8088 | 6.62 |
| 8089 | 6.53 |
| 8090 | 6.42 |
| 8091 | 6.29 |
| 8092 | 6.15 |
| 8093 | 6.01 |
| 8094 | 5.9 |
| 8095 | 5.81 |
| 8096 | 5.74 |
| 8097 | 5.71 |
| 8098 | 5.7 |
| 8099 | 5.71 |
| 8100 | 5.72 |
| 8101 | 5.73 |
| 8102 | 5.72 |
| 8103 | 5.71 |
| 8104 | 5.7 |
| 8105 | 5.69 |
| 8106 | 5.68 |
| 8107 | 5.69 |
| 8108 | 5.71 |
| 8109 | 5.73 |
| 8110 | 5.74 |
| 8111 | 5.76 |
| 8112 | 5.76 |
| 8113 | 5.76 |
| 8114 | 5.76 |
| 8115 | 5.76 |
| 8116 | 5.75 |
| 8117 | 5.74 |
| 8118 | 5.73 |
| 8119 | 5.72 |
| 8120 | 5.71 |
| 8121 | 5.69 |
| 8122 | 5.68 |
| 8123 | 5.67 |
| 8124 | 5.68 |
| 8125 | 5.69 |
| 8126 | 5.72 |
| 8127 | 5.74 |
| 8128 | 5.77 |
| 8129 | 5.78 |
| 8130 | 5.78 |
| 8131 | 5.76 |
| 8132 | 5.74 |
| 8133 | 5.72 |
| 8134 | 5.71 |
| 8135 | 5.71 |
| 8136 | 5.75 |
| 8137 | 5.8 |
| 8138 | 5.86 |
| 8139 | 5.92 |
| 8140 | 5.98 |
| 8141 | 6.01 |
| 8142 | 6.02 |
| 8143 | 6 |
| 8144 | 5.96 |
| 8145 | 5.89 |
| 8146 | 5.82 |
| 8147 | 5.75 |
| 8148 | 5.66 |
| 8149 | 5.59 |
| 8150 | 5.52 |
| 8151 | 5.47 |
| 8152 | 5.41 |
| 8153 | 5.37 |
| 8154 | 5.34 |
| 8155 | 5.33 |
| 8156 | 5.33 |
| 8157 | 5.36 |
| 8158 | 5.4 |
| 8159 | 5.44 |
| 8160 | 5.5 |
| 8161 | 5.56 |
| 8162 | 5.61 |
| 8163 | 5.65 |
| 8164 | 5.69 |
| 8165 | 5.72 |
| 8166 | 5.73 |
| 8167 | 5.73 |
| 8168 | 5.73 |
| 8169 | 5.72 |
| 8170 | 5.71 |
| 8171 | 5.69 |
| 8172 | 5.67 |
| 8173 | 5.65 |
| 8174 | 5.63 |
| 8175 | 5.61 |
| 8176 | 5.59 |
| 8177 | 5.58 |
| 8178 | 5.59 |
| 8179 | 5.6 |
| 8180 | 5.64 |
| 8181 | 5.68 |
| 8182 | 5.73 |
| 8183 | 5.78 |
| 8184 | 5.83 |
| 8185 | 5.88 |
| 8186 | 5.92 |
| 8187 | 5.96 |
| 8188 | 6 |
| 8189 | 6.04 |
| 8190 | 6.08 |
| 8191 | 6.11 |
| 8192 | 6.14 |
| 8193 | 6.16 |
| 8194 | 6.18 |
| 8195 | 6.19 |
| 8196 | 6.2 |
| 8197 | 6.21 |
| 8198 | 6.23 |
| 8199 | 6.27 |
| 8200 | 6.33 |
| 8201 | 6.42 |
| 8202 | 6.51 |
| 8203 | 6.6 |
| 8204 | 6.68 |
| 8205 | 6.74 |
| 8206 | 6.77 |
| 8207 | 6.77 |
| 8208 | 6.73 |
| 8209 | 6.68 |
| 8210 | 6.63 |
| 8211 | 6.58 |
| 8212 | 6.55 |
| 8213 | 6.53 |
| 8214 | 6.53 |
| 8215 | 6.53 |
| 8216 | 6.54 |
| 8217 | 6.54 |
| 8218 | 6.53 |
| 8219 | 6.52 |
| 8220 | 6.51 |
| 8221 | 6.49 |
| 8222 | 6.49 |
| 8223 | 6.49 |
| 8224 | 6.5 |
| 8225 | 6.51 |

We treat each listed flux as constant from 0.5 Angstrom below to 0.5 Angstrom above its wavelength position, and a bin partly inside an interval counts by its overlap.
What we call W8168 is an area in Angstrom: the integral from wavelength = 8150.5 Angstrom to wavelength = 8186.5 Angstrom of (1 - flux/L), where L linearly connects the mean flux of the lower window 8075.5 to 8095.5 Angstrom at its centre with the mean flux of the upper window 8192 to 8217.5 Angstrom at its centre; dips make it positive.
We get 4.6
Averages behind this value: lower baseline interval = 6.35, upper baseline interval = 6.48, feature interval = 5.61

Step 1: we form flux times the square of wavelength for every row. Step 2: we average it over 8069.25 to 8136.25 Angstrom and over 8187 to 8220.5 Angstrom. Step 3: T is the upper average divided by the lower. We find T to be 1.11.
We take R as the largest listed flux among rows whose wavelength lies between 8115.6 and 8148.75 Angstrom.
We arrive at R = 6.02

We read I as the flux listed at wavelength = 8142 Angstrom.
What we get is 6.02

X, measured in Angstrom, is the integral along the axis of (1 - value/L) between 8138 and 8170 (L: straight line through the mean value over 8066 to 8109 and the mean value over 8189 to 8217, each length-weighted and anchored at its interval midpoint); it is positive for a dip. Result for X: 3.2 Angstrom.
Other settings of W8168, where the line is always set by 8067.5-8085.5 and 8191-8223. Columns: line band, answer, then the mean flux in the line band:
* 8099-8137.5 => 3.73 Angstrom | 5.73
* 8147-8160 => 1.92 Angstrom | 5.45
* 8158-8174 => 1.91 Angstrom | 5.64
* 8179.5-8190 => 0.95 Angstrom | 5.86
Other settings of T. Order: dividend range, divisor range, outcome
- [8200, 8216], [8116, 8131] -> 1.18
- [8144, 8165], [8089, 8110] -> 0.96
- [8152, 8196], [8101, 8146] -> 1.00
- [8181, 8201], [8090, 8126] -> 1.07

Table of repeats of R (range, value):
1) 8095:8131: 5.81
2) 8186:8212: 6.77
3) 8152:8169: 5.73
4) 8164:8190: 6.08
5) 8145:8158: 5.89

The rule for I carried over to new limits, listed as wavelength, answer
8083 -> 6.54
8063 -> 5.48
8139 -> 5.92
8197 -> 6.21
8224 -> 6.5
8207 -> 6.77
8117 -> 5.74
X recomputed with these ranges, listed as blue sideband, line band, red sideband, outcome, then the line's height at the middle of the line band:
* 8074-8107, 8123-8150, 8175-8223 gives 1.7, 6.17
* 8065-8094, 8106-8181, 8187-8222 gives 7.8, 6.35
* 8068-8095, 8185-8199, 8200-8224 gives 0.9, 6.53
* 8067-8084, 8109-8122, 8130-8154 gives 0.5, 5.94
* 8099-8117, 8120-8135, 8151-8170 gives -0.2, 5.66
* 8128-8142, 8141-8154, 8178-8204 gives 0.4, 5.87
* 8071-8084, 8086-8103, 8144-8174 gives 0.3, 6.15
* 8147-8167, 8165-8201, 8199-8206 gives 1.3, 6.1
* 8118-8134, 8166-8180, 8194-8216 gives 1.2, 6.19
